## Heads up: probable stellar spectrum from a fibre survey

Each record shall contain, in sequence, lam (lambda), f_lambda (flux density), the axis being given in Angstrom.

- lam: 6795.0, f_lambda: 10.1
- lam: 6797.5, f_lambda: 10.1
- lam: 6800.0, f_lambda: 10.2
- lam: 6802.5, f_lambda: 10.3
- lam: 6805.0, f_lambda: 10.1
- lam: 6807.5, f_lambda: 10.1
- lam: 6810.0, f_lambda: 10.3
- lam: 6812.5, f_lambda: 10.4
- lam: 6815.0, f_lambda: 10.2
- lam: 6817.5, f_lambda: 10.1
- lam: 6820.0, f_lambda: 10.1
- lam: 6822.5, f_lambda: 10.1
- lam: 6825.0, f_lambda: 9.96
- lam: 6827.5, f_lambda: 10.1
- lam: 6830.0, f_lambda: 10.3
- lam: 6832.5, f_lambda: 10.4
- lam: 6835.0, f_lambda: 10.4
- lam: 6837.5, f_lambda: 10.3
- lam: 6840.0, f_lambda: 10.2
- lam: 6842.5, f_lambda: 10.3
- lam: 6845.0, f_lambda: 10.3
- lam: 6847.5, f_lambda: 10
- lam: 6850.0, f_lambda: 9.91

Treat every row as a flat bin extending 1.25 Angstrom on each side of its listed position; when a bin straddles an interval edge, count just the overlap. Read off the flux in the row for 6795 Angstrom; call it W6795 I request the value 10.1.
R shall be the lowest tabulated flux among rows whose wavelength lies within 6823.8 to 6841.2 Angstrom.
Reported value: 9.96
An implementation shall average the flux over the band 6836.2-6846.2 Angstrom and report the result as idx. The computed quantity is 10.3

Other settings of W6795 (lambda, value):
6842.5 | 10.3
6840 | 10.2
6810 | 10.3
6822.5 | 10.1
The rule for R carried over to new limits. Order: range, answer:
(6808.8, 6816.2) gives 10.2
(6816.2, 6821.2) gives 10.1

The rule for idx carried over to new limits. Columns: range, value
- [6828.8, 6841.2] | 10.3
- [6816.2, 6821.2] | 10.1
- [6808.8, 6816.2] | 10.3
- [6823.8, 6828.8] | 10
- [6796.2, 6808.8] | 10.2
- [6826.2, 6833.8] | 10.3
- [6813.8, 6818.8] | 10.1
